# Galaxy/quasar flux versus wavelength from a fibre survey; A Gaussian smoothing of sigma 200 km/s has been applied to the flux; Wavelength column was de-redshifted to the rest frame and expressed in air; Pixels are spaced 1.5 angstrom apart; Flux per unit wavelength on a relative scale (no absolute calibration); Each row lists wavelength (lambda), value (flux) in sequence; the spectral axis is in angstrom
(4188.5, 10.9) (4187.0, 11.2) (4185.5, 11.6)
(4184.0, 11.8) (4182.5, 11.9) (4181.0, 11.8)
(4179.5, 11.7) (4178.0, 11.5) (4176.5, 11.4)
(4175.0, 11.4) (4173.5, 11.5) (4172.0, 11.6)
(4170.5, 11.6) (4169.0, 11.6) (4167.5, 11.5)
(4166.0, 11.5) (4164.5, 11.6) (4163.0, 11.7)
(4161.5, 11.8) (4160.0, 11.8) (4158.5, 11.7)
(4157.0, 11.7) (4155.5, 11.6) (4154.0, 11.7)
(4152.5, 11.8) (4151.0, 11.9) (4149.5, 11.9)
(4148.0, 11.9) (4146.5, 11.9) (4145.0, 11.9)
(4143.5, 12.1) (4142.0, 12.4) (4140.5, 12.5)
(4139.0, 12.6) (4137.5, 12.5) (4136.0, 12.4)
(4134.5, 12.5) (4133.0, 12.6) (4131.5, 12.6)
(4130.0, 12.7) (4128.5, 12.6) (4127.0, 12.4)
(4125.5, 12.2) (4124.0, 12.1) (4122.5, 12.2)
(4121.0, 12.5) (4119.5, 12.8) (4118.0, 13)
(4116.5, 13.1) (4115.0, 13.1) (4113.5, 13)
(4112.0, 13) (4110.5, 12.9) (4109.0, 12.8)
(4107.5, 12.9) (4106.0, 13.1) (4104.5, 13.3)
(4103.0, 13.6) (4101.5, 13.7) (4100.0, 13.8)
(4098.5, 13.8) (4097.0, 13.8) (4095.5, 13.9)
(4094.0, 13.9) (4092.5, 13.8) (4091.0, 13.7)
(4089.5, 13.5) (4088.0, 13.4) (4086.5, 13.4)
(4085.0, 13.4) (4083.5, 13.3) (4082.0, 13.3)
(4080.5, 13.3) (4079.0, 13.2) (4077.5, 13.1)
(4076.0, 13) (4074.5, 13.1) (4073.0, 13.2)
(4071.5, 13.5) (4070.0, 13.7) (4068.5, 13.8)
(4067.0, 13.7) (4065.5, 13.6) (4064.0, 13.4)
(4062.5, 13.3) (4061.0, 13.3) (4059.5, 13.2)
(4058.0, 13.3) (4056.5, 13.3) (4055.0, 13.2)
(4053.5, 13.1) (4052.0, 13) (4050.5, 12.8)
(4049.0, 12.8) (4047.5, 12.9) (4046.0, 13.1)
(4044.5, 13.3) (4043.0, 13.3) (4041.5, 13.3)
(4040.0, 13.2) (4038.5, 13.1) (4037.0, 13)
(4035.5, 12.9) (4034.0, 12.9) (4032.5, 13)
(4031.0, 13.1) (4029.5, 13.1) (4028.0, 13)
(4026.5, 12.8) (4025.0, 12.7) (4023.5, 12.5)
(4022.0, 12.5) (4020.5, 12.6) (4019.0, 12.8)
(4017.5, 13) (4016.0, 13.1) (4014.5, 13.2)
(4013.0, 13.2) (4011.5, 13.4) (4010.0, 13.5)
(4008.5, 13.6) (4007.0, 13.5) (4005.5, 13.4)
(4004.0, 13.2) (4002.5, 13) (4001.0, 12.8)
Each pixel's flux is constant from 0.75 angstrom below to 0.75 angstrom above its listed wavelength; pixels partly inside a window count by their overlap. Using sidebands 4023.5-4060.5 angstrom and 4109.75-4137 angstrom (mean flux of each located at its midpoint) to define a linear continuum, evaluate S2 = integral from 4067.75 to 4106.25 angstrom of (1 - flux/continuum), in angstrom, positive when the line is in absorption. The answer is -2.0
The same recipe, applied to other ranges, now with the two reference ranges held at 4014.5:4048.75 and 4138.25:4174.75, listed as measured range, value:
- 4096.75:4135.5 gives -2.29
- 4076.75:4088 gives -0.71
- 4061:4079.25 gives -1.12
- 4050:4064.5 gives -0.53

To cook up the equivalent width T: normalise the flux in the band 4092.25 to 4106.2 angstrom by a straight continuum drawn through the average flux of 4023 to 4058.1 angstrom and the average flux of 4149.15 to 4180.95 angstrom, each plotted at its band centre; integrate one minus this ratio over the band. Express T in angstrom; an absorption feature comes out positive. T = -1.5 angstrom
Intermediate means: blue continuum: 13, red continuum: 11.6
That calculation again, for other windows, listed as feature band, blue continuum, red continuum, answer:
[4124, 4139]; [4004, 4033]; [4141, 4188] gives -0.6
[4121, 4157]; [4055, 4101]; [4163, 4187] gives 0.2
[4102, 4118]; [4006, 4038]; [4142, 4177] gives -1.2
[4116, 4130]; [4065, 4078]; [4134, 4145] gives 0.1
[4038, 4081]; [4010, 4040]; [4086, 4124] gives -0.5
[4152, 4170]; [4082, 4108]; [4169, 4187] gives 0.5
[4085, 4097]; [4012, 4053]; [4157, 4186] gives -1.2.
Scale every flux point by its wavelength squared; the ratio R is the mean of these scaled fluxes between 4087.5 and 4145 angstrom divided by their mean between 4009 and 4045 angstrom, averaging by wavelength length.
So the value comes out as 1.0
